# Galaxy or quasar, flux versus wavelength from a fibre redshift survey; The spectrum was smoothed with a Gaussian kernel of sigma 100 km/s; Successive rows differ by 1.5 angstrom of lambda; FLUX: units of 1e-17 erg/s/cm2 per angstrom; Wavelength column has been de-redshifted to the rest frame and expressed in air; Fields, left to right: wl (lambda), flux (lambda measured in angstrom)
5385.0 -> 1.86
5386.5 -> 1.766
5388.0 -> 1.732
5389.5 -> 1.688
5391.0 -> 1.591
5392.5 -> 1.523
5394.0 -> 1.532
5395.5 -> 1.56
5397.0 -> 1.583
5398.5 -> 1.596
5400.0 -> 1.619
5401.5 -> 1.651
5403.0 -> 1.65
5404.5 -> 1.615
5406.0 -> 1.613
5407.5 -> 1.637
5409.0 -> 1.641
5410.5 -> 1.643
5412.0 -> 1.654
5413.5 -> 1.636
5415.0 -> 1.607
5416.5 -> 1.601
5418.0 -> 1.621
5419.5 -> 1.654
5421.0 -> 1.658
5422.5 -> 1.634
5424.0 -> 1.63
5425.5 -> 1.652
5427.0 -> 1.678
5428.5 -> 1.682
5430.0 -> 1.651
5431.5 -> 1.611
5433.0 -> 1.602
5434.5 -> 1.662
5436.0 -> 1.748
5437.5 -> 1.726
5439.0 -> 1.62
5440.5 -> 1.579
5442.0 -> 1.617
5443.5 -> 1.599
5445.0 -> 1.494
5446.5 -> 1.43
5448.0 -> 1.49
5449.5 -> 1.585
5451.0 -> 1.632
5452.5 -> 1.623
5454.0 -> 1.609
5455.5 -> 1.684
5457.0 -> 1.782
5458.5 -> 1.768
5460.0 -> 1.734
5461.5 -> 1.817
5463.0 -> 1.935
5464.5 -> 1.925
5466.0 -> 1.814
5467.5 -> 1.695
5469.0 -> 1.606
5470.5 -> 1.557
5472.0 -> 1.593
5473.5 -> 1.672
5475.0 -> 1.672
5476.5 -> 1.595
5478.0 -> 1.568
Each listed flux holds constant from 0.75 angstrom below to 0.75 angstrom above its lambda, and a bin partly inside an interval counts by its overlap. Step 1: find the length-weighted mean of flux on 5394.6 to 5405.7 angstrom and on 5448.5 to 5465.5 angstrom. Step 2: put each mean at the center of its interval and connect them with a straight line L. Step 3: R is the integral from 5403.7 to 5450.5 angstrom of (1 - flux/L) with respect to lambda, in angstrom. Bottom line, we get 1.3 angstrom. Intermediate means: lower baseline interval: 1.61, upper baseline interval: 1.73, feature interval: 1.62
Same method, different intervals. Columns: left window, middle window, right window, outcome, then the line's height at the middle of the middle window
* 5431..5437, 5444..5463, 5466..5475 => 0.04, 1.65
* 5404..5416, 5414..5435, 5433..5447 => -0.22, 1.62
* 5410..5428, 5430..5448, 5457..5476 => 0.79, 1.68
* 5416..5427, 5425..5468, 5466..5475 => -0.75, 1.64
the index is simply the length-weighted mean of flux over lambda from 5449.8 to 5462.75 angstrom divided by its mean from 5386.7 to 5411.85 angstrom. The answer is 1.06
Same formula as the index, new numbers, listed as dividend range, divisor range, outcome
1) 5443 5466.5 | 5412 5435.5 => 1.03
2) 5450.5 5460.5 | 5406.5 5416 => 1.03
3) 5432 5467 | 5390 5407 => 1.05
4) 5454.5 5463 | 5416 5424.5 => 1.08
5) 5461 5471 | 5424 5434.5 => 1.07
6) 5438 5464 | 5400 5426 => 1.01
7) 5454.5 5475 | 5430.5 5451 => 1.08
